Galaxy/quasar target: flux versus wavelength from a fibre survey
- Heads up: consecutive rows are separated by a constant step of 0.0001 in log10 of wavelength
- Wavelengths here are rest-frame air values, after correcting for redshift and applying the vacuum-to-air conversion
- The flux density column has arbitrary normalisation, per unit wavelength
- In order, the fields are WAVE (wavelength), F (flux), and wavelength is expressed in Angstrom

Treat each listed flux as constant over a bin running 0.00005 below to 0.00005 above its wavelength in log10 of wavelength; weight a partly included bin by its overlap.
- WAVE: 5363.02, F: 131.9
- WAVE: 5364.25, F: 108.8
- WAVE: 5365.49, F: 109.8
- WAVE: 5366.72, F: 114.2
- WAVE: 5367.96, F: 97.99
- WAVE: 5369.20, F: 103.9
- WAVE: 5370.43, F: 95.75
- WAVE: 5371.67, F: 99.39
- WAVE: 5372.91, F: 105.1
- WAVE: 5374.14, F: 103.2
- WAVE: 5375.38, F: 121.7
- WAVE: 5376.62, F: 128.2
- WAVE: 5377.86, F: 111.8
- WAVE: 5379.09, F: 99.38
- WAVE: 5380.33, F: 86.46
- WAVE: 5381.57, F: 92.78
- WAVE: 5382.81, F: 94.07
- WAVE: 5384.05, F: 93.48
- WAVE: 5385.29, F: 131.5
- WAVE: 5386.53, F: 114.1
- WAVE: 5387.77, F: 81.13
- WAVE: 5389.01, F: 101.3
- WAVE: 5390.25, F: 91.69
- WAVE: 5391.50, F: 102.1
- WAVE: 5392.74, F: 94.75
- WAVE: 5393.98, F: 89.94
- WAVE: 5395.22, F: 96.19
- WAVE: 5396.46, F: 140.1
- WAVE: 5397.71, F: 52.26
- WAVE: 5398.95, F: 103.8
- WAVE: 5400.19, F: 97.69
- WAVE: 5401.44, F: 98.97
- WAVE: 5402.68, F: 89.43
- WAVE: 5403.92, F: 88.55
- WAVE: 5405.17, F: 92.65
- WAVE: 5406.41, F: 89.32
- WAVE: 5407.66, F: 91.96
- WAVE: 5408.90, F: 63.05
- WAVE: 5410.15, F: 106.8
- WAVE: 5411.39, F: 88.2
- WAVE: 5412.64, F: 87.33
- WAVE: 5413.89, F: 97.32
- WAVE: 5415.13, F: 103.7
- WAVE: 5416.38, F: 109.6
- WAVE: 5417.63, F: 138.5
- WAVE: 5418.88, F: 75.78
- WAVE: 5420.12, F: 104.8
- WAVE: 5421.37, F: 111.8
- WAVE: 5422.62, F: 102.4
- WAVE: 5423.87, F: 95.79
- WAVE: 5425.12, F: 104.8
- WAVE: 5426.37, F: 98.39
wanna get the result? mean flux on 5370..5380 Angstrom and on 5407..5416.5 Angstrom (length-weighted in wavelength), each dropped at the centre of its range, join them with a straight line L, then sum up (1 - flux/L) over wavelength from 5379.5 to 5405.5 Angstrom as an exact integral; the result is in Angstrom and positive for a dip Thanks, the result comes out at 0.9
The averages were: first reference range 108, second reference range 92.6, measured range 96.8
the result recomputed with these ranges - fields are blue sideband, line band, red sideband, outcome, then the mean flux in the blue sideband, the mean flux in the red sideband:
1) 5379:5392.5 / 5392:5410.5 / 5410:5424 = 1.36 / 98.7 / 102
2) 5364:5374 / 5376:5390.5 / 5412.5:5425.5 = 0.21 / 104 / 103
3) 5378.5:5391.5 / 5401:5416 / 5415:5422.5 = 1.86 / 98.7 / 107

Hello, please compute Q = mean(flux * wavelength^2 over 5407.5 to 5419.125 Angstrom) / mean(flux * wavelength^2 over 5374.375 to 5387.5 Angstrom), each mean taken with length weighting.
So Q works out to 0.9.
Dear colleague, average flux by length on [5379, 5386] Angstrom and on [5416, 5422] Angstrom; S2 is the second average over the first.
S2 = 1.08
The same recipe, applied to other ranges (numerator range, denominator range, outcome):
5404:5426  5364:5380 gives 0.91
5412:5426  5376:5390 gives 1.00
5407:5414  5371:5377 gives 0.80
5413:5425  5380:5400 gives 1.06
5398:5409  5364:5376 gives 0.86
